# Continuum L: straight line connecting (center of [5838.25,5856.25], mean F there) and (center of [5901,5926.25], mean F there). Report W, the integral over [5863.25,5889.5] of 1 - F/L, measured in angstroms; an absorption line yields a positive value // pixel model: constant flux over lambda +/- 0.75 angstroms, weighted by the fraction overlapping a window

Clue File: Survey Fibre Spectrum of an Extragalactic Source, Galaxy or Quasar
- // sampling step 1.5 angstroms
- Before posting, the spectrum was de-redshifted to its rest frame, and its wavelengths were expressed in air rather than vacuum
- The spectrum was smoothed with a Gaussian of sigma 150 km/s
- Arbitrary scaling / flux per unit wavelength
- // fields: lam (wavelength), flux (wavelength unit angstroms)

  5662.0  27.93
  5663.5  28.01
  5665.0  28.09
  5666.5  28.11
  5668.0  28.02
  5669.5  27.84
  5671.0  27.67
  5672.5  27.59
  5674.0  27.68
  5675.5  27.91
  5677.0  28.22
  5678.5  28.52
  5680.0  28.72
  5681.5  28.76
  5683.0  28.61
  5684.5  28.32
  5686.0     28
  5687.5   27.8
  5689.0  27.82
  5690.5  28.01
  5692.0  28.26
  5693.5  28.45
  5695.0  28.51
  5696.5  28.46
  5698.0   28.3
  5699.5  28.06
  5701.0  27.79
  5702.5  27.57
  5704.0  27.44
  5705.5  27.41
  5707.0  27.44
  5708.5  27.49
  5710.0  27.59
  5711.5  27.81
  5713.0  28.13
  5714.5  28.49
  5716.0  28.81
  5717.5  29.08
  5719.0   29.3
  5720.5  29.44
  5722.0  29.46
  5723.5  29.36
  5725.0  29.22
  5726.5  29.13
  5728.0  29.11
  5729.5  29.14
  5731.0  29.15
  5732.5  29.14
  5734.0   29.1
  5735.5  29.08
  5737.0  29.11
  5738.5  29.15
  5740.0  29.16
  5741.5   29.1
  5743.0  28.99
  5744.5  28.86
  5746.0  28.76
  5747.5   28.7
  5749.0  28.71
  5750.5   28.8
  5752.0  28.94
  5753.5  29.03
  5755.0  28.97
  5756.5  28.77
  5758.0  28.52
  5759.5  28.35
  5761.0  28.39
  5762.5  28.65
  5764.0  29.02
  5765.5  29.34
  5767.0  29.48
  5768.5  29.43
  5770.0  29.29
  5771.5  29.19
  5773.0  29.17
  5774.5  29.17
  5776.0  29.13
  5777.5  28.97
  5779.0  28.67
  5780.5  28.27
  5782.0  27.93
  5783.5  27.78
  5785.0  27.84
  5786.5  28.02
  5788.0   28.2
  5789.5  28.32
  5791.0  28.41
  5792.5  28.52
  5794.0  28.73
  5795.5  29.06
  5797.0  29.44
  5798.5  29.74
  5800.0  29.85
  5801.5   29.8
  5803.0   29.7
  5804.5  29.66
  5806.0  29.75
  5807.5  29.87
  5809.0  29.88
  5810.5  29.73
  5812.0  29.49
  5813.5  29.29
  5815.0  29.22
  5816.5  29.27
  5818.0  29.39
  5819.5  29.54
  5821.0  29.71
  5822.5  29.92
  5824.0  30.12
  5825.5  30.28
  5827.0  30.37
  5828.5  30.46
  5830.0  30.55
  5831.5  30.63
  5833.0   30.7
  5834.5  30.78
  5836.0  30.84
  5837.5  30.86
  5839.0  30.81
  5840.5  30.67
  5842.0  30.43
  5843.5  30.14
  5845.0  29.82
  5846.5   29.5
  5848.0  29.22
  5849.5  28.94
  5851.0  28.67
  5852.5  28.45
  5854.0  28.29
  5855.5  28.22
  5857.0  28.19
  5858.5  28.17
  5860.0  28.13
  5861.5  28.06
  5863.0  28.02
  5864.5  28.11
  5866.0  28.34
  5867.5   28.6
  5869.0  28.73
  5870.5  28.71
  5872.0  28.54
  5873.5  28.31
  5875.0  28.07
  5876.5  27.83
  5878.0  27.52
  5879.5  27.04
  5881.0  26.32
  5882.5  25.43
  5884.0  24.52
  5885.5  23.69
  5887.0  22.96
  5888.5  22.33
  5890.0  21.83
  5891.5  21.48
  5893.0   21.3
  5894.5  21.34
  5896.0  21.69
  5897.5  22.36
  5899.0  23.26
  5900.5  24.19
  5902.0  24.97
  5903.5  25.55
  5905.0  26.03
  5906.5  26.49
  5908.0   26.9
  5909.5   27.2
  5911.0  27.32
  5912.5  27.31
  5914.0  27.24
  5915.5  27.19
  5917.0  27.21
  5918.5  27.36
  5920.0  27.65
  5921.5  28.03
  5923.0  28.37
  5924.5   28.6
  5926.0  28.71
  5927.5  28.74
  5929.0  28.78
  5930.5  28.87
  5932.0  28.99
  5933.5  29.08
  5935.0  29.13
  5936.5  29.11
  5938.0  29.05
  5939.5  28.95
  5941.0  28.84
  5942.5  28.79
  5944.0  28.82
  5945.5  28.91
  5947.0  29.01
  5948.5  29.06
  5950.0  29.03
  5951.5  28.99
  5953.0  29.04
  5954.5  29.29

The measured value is 1.6 angstroms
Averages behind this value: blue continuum 29.4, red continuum 27.1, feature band 26.7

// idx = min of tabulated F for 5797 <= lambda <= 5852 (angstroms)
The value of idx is 28.67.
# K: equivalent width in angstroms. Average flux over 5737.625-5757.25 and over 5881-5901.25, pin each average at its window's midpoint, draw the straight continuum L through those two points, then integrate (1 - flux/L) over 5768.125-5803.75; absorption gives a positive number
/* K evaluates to -2.0 angstroms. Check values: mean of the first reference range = 28.9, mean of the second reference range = 22.9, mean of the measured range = 28.9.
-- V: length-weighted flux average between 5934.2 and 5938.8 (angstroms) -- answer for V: 29.1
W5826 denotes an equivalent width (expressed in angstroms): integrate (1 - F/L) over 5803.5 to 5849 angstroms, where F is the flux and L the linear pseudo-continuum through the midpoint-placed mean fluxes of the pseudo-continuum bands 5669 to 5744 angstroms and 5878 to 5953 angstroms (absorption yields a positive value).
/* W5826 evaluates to -4.32 angstroms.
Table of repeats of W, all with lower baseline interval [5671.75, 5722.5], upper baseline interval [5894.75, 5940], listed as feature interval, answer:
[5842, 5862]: -1.03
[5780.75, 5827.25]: -2.65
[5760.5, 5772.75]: -0.56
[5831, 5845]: -1.59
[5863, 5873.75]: -0.44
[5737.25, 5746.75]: -0.35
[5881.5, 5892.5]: 1.62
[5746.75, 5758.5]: -0.37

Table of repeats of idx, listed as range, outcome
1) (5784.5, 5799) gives 27.84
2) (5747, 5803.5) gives 27.78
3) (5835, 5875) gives 28.02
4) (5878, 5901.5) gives 21.3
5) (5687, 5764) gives 27.41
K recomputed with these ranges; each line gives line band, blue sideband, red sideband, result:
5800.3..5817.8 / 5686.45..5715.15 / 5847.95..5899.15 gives -1.8 angstroms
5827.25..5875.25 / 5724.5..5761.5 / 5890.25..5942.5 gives -3.0 angstroms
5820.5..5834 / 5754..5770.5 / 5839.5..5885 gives -0.9 angstroms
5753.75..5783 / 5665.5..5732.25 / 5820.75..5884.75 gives -0.3 angstroms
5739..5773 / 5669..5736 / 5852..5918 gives -1.5 angstroms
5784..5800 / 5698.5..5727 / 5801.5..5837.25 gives 0.5 angstroms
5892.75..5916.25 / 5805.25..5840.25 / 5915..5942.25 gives 3.1 angstroms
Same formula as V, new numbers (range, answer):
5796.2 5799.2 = 29.6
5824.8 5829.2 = 30.4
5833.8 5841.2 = 30.8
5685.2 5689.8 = 27.9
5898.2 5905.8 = 24.8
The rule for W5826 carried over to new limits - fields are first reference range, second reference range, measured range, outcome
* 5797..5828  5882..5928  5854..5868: -0.4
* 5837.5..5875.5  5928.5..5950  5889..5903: 3.1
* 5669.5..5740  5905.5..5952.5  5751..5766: -0.2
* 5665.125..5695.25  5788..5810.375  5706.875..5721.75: 0.0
